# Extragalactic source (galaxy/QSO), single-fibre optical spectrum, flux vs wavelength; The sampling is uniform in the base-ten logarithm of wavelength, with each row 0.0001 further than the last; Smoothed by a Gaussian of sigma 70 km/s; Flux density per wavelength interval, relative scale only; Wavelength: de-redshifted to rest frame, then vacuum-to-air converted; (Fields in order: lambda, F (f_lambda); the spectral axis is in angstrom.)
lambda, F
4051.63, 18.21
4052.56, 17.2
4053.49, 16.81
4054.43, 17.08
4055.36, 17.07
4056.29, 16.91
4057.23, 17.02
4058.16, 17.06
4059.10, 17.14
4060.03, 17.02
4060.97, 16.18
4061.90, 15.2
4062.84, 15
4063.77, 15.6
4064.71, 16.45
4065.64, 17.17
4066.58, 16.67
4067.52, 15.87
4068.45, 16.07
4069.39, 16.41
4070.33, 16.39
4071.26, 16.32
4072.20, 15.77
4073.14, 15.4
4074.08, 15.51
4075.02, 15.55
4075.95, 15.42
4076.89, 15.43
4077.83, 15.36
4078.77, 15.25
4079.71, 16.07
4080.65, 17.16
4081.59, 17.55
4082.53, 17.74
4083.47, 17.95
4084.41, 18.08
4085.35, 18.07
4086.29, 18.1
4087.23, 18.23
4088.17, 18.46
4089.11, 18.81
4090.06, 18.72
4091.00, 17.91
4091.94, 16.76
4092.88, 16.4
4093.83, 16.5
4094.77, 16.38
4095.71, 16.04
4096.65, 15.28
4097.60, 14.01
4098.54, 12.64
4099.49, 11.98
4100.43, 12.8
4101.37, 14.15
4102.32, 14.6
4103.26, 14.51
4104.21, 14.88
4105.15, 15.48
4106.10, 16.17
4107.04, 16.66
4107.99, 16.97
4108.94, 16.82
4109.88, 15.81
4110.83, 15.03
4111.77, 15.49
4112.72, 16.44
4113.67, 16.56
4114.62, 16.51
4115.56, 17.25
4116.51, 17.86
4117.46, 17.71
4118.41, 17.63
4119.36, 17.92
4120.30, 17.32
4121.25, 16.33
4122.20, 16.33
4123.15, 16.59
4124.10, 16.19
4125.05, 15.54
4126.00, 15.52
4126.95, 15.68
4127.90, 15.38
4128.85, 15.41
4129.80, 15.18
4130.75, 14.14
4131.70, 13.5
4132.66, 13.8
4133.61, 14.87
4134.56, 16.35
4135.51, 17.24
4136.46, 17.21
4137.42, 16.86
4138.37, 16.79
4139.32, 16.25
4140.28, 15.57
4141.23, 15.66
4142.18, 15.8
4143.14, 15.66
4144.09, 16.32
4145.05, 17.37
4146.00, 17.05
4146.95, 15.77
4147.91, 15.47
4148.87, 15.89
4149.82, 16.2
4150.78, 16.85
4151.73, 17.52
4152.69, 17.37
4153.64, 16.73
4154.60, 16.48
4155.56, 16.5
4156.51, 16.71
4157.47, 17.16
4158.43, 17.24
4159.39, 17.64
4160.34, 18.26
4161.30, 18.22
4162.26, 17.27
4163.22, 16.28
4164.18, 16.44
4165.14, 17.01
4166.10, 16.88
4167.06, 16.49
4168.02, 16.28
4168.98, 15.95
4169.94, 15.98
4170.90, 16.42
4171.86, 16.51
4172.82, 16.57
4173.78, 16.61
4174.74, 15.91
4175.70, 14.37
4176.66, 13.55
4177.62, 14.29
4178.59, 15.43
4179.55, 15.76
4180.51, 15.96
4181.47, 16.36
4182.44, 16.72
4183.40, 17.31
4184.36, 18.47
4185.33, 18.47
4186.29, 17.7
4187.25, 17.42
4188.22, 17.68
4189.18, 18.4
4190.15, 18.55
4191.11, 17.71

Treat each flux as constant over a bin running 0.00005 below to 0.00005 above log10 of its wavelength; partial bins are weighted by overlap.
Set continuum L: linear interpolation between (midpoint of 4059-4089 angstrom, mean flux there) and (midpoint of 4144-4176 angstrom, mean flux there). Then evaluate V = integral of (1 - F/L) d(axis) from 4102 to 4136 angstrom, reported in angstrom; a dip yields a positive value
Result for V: 1.2 angstrom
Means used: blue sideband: 16.5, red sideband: 16.7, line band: 16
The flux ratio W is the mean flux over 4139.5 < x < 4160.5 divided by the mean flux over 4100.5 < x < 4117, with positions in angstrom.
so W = 1.04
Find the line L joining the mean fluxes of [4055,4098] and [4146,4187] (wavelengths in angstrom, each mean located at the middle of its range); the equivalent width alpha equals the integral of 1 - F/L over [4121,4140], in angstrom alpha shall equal 0.9 angstrom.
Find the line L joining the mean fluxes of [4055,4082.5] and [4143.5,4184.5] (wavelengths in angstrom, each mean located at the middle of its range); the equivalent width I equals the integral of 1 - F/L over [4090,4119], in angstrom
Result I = 0.87 angstrom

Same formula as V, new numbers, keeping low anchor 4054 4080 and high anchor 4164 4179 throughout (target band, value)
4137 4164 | -1.21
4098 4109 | 0.92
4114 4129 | -0.53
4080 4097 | -1.42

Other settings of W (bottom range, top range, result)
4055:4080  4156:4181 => 1.01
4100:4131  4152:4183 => 1.03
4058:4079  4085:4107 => 1.00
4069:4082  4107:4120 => 1.05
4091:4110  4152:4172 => 1.10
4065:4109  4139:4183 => 1.01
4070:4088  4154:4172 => 1.01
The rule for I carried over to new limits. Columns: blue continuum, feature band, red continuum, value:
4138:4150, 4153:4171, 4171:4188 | -0.7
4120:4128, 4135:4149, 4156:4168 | 0.2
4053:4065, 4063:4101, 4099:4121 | -0.1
